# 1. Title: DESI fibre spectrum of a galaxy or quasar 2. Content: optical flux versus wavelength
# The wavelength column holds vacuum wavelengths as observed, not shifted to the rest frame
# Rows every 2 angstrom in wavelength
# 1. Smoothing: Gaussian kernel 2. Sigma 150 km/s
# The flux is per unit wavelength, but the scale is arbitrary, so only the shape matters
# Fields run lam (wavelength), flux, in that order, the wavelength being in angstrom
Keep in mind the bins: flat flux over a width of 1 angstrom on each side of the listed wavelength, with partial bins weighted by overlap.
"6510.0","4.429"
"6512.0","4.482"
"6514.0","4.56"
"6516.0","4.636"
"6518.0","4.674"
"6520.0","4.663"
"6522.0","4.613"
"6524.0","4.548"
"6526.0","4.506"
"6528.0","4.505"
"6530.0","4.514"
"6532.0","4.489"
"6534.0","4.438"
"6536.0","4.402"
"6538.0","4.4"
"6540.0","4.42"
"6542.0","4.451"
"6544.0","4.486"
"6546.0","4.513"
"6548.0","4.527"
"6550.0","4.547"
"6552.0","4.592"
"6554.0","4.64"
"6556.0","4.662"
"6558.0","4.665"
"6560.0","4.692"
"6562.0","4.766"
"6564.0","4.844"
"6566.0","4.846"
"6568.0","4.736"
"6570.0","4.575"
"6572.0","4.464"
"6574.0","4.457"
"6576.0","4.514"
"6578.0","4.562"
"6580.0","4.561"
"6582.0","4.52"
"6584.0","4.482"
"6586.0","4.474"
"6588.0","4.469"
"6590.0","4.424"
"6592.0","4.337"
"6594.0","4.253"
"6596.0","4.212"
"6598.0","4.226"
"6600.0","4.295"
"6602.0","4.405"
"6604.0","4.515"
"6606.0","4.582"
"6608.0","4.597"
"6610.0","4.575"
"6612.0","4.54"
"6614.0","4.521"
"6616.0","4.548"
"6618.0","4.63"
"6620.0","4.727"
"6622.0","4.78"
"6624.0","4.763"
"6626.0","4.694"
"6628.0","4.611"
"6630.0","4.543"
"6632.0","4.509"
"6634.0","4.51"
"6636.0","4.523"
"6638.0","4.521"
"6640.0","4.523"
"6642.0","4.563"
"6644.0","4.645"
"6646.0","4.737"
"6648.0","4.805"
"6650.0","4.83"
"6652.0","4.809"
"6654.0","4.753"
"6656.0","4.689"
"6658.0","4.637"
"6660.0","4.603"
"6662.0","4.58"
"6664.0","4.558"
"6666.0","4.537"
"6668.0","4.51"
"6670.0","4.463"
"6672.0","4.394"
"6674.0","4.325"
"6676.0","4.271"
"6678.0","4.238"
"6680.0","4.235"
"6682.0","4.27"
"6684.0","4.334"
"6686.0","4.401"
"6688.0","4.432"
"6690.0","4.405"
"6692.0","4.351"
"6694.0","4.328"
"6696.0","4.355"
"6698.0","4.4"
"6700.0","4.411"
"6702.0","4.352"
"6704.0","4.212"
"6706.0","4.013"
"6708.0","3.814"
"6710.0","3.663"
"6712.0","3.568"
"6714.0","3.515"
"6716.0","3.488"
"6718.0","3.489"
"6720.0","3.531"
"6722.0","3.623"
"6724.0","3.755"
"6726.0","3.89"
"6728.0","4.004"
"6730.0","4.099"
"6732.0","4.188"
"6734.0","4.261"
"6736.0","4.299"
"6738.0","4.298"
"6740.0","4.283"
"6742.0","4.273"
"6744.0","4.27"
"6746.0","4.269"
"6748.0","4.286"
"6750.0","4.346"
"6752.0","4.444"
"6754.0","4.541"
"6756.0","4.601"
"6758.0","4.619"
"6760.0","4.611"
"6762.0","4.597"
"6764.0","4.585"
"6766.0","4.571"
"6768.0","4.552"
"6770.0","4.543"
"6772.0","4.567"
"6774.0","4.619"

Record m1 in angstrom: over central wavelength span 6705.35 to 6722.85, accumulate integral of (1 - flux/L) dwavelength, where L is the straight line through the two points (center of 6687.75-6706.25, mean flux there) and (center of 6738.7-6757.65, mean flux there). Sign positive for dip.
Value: 2.90 angstrom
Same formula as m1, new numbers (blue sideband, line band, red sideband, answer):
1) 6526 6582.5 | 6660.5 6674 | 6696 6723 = -1.46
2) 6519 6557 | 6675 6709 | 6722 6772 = 0.76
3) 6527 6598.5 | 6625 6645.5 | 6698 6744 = -1.44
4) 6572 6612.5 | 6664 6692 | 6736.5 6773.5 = 0.49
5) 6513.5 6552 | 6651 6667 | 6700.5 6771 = -1.30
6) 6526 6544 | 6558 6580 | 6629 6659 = -0.63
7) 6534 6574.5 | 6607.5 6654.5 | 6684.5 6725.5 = -3.79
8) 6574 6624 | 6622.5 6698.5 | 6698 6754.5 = -4.31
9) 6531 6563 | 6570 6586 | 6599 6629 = 0.18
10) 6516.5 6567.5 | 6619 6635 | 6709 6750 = -1.28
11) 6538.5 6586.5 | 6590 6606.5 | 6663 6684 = 0.61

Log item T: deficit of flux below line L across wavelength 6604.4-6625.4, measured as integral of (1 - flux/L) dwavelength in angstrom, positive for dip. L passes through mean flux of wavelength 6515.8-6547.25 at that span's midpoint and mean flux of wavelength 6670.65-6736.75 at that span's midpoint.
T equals -1.5 angstrom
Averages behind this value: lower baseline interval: 4.51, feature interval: 4.62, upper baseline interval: 4.09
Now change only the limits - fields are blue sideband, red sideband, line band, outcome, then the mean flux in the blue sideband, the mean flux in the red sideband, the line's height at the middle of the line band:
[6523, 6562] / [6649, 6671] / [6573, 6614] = 1.1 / 4.53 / 4.63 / 4.58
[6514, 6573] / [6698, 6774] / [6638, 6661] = -1.7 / 4.58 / 4.18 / 4.36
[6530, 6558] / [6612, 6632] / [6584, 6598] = 0.7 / 4.51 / 4.63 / 4.59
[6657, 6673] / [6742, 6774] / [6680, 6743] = 6.1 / 4.54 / 4.49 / 4.51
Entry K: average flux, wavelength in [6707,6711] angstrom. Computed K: 3.74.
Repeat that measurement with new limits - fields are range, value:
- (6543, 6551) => 4.52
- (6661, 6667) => 4.56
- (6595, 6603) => 4.28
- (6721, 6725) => 3.69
